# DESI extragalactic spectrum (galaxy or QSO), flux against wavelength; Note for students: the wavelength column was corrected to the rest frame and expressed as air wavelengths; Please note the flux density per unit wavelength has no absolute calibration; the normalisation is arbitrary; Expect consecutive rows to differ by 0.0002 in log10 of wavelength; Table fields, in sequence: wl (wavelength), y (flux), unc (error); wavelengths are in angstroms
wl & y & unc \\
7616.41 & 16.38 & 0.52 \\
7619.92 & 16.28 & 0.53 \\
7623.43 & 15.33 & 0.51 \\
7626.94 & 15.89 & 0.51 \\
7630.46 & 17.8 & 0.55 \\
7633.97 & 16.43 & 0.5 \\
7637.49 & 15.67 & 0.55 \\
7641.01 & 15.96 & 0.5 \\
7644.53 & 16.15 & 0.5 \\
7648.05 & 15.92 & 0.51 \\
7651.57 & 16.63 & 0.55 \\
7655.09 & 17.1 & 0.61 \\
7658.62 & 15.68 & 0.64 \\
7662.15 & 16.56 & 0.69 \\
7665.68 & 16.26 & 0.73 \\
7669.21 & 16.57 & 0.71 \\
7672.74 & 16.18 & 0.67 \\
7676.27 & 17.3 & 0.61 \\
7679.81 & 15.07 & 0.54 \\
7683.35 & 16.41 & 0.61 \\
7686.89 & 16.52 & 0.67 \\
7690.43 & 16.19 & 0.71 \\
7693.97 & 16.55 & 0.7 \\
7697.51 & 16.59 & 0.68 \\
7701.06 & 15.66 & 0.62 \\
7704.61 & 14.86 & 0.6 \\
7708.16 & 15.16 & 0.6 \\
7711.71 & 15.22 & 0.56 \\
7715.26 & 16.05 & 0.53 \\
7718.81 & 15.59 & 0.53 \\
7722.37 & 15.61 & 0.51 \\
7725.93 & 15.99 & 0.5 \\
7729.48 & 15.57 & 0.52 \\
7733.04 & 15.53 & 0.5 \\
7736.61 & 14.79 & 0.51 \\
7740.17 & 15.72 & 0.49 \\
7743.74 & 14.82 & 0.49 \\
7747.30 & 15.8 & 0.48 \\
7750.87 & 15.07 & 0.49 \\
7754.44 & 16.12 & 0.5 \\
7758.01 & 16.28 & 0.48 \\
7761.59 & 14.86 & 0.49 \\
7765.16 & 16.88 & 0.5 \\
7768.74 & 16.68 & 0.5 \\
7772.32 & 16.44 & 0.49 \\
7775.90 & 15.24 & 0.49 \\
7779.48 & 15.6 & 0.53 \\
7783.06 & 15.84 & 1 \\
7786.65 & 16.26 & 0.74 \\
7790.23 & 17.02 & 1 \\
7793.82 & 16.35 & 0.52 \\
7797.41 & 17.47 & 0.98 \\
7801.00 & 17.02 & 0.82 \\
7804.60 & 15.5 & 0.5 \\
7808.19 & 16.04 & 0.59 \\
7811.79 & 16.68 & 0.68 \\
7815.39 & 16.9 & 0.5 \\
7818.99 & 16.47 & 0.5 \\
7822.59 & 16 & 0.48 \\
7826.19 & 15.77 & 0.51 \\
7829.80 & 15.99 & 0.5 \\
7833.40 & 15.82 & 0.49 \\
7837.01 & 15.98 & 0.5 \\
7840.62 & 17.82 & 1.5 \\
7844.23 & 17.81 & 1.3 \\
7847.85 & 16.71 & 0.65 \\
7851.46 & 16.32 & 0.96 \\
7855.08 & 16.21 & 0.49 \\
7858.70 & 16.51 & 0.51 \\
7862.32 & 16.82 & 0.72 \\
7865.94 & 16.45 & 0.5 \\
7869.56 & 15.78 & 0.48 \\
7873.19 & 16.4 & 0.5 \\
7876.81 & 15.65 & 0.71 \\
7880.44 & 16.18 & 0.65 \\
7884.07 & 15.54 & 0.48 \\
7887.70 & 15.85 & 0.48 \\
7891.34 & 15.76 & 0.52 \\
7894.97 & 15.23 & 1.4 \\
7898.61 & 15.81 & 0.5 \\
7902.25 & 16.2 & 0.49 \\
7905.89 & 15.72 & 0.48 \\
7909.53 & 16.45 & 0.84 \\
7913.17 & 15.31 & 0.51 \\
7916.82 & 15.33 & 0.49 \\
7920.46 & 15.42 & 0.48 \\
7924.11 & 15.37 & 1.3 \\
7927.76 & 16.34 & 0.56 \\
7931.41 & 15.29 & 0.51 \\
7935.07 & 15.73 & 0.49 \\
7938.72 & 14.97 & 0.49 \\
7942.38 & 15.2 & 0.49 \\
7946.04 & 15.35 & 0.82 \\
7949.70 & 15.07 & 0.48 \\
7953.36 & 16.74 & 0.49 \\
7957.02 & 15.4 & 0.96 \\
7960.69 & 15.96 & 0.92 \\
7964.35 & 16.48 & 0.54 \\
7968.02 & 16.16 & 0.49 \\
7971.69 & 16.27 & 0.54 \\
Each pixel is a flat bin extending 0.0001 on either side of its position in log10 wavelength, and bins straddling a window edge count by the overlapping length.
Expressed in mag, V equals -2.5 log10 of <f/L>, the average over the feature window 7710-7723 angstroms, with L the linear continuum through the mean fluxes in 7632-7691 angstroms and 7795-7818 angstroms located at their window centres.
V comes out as 0.05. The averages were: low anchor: 16.3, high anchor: 16.6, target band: 15.6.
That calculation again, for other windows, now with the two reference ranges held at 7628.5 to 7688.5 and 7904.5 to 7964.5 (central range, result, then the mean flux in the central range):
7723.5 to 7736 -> 0.039 mag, 15.6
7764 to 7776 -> -0.024 mag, 16.4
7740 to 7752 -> 0.056 mag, 15.3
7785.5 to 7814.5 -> -0.038 mag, 16.6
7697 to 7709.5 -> 0.053 mag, 15.5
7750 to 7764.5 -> 0.026 mag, 15.7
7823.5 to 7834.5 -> 0.002 mag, 15.9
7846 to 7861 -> -0.040 mag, 16.4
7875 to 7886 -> -0.001 mag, 15.8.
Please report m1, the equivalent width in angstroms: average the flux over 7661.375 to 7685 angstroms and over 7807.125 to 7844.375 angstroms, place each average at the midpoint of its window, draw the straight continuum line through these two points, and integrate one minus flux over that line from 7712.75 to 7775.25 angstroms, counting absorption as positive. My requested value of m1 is 2.4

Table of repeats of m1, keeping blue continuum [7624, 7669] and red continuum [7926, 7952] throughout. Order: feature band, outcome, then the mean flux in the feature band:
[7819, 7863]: -2.1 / 16.5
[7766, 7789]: -0.2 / 16.1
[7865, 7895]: -0.5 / 15.9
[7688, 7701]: -0.1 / 16.3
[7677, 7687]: 0.1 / 16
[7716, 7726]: 0.2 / 15.7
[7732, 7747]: 0.7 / 15.3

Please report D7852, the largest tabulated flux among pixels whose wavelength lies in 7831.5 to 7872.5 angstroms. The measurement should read 17.82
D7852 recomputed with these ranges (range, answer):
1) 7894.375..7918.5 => 16.45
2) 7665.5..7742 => 17.3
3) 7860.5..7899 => 16.82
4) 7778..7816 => 17.47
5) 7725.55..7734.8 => 15.99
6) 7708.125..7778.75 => 16.88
